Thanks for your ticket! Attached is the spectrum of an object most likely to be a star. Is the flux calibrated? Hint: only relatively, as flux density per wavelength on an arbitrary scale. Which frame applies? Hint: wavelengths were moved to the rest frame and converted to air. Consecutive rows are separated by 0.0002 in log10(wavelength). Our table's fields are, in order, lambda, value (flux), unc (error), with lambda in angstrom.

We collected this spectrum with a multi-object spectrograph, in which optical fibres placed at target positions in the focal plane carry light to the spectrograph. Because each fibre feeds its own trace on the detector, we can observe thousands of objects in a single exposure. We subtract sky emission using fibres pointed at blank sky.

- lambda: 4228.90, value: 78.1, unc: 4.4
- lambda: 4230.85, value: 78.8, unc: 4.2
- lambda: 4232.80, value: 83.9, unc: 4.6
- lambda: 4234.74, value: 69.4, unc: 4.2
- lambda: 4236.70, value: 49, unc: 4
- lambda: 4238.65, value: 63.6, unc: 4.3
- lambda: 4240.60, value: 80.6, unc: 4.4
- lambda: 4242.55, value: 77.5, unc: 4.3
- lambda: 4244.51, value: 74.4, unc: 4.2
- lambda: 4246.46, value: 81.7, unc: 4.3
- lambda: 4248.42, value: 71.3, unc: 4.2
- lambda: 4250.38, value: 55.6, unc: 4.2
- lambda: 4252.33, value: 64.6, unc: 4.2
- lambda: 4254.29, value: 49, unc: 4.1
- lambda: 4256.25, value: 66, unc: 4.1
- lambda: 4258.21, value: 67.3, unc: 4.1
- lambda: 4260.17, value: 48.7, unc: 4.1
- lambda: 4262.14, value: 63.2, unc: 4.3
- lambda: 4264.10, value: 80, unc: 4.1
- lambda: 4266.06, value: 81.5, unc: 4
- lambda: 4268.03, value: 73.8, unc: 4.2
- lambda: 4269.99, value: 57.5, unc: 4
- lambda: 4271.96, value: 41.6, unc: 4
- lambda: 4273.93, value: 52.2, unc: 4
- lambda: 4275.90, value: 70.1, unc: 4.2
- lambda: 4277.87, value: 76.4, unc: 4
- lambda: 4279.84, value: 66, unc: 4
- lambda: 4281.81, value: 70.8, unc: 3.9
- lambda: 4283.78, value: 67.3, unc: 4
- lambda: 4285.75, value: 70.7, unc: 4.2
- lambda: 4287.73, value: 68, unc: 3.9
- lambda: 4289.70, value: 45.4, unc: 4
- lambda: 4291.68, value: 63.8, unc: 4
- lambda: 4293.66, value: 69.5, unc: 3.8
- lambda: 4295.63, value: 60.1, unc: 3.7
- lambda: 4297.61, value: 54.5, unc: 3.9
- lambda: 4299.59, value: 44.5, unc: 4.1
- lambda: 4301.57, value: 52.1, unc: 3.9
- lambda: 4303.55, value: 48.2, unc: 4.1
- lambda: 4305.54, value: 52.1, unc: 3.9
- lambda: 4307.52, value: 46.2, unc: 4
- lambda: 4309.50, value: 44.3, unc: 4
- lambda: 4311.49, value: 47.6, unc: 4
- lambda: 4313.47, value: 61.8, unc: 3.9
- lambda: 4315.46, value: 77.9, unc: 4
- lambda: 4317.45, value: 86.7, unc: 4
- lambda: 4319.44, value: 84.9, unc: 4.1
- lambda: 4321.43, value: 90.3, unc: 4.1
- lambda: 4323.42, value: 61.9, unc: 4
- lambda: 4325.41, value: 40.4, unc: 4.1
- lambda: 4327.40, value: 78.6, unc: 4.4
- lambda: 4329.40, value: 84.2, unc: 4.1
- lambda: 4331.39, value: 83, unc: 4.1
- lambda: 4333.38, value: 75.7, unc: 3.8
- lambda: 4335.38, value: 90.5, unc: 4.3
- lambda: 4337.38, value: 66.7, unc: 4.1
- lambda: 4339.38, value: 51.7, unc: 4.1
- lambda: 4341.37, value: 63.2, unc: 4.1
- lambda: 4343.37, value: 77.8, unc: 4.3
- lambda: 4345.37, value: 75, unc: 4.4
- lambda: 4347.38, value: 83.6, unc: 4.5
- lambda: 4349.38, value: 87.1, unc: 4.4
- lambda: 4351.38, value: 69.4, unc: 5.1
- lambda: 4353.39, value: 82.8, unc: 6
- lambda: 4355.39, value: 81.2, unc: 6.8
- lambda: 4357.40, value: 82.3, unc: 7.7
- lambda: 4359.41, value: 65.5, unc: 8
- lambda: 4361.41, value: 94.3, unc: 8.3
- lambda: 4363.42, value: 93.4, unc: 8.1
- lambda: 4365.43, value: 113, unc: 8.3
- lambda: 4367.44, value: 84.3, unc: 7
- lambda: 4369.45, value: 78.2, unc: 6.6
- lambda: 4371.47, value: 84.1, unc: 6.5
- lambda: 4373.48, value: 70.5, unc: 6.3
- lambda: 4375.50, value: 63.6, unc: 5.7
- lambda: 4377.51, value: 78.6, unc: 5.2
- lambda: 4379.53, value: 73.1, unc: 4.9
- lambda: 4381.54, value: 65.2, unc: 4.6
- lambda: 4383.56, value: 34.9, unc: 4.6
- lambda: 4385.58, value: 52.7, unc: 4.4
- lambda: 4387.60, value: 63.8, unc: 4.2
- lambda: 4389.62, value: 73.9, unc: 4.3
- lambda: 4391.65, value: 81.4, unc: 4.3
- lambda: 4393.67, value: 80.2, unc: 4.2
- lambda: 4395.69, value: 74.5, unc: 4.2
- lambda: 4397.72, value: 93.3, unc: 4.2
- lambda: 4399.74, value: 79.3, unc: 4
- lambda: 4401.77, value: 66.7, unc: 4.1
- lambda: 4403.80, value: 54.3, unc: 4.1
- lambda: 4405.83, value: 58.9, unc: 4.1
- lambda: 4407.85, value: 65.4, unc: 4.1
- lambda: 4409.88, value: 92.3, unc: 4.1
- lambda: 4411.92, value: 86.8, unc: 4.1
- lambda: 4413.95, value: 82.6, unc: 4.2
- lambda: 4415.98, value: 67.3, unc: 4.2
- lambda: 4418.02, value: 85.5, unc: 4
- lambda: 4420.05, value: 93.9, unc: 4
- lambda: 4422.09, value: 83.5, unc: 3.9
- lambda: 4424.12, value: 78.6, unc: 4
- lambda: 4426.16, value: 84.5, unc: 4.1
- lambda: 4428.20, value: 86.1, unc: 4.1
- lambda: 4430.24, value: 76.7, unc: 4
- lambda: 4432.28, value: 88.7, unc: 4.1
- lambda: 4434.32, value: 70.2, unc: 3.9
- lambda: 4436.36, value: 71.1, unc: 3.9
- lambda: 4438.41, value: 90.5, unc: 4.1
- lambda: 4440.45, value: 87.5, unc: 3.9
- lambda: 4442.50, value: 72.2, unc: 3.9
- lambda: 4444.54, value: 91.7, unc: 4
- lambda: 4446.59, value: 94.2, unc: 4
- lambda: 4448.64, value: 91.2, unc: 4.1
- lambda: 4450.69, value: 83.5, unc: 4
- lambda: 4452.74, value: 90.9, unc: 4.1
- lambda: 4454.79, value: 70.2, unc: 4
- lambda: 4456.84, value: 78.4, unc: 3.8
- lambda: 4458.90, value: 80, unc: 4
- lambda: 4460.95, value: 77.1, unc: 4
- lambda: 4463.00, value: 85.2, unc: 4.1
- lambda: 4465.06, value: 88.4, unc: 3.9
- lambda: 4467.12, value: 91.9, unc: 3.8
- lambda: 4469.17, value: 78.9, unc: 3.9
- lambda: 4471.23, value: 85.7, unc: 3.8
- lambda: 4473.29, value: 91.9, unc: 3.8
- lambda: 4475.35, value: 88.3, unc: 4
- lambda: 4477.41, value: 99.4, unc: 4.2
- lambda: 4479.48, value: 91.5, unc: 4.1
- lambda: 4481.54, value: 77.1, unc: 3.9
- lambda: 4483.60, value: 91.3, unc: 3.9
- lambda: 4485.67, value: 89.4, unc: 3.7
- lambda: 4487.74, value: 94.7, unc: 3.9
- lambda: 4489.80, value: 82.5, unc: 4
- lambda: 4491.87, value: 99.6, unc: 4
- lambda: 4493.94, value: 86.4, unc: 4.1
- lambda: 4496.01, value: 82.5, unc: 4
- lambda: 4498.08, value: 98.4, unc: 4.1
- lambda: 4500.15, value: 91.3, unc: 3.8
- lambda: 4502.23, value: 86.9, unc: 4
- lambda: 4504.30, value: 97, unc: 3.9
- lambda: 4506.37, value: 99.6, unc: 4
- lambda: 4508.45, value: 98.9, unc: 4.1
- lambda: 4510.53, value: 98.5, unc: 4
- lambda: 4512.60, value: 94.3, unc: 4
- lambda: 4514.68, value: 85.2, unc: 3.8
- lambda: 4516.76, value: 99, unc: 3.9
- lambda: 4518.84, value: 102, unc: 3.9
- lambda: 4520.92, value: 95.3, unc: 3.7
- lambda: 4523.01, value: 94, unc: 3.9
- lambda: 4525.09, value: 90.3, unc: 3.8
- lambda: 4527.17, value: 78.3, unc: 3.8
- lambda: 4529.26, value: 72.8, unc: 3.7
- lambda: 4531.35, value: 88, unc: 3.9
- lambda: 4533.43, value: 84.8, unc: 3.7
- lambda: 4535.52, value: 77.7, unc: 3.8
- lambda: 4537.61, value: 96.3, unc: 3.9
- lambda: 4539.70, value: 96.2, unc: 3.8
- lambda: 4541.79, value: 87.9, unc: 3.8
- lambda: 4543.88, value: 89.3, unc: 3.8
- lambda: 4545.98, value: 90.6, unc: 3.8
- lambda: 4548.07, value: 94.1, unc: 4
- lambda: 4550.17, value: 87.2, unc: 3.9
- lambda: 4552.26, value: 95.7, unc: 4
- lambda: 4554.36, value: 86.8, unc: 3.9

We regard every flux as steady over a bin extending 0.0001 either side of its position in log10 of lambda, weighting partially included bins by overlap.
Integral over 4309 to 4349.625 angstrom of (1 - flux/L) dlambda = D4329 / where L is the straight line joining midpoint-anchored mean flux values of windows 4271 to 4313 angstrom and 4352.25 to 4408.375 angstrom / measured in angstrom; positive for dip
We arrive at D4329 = -4.5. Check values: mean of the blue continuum 57.7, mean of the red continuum 74.7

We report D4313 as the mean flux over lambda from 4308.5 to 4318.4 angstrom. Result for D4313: 63.5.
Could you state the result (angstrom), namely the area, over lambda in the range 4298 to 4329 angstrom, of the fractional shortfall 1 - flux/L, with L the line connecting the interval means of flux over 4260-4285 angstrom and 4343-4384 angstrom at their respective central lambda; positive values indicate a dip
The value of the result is 4.45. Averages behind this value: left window 65.9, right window 78.6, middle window 61.5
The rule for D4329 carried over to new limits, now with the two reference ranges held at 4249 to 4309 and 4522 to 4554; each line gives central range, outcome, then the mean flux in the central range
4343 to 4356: -2.2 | 79.6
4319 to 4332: -1.7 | 74.1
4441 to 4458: -1.1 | 84.1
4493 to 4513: -2.1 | 93.4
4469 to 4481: -1.2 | 89.5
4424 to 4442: -1.0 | 81.4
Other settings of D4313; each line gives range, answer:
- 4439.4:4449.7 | 87.4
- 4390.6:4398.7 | 82.2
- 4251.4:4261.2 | 59.1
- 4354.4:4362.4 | 80.8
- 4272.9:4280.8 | 66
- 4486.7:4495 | 90.8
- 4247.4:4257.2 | 61.4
